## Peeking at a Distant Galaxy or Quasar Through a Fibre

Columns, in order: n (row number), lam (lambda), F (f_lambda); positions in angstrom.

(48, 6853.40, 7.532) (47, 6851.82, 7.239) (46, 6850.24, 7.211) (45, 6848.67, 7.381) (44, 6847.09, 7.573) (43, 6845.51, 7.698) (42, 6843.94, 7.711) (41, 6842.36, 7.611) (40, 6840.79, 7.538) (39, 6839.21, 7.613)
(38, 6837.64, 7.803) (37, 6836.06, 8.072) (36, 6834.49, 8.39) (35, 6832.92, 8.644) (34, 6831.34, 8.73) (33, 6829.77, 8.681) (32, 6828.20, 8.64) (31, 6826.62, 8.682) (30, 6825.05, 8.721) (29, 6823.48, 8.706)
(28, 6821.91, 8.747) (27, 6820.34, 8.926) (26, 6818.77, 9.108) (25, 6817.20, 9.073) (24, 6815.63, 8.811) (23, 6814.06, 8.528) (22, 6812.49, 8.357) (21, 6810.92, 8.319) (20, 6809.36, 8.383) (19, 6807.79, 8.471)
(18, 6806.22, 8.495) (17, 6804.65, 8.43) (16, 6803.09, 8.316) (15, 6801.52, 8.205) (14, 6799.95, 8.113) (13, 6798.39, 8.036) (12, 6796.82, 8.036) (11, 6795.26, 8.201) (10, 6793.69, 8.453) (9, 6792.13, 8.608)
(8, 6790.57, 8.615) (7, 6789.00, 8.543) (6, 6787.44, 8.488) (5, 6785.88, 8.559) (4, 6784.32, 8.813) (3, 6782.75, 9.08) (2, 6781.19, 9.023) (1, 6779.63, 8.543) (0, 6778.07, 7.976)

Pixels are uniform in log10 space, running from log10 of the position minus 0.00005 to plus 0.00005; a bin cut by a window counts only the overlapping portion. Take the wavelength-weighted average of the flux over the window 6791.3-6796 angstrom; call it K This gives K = 8.43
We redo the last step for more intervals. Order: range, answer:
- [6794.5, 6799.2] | 8.1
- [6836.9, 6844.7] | 7.65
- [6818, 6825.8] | 8.85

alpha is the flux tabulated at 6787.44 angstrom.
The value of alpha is 8.488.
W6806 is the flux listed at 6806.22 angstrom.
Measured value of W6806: 8.495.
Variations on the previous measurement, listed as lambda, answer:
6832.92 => 8.644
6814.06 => 8.528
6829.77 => 8.681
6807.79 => 8.471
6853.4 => 7.532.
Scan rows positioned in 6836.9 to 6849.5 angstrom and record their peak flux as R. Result 7.803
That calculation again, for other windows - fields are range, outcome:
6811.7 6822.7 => 9.108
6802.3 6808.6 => 8.495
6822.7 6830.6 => 8.721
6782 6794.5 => 9.08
